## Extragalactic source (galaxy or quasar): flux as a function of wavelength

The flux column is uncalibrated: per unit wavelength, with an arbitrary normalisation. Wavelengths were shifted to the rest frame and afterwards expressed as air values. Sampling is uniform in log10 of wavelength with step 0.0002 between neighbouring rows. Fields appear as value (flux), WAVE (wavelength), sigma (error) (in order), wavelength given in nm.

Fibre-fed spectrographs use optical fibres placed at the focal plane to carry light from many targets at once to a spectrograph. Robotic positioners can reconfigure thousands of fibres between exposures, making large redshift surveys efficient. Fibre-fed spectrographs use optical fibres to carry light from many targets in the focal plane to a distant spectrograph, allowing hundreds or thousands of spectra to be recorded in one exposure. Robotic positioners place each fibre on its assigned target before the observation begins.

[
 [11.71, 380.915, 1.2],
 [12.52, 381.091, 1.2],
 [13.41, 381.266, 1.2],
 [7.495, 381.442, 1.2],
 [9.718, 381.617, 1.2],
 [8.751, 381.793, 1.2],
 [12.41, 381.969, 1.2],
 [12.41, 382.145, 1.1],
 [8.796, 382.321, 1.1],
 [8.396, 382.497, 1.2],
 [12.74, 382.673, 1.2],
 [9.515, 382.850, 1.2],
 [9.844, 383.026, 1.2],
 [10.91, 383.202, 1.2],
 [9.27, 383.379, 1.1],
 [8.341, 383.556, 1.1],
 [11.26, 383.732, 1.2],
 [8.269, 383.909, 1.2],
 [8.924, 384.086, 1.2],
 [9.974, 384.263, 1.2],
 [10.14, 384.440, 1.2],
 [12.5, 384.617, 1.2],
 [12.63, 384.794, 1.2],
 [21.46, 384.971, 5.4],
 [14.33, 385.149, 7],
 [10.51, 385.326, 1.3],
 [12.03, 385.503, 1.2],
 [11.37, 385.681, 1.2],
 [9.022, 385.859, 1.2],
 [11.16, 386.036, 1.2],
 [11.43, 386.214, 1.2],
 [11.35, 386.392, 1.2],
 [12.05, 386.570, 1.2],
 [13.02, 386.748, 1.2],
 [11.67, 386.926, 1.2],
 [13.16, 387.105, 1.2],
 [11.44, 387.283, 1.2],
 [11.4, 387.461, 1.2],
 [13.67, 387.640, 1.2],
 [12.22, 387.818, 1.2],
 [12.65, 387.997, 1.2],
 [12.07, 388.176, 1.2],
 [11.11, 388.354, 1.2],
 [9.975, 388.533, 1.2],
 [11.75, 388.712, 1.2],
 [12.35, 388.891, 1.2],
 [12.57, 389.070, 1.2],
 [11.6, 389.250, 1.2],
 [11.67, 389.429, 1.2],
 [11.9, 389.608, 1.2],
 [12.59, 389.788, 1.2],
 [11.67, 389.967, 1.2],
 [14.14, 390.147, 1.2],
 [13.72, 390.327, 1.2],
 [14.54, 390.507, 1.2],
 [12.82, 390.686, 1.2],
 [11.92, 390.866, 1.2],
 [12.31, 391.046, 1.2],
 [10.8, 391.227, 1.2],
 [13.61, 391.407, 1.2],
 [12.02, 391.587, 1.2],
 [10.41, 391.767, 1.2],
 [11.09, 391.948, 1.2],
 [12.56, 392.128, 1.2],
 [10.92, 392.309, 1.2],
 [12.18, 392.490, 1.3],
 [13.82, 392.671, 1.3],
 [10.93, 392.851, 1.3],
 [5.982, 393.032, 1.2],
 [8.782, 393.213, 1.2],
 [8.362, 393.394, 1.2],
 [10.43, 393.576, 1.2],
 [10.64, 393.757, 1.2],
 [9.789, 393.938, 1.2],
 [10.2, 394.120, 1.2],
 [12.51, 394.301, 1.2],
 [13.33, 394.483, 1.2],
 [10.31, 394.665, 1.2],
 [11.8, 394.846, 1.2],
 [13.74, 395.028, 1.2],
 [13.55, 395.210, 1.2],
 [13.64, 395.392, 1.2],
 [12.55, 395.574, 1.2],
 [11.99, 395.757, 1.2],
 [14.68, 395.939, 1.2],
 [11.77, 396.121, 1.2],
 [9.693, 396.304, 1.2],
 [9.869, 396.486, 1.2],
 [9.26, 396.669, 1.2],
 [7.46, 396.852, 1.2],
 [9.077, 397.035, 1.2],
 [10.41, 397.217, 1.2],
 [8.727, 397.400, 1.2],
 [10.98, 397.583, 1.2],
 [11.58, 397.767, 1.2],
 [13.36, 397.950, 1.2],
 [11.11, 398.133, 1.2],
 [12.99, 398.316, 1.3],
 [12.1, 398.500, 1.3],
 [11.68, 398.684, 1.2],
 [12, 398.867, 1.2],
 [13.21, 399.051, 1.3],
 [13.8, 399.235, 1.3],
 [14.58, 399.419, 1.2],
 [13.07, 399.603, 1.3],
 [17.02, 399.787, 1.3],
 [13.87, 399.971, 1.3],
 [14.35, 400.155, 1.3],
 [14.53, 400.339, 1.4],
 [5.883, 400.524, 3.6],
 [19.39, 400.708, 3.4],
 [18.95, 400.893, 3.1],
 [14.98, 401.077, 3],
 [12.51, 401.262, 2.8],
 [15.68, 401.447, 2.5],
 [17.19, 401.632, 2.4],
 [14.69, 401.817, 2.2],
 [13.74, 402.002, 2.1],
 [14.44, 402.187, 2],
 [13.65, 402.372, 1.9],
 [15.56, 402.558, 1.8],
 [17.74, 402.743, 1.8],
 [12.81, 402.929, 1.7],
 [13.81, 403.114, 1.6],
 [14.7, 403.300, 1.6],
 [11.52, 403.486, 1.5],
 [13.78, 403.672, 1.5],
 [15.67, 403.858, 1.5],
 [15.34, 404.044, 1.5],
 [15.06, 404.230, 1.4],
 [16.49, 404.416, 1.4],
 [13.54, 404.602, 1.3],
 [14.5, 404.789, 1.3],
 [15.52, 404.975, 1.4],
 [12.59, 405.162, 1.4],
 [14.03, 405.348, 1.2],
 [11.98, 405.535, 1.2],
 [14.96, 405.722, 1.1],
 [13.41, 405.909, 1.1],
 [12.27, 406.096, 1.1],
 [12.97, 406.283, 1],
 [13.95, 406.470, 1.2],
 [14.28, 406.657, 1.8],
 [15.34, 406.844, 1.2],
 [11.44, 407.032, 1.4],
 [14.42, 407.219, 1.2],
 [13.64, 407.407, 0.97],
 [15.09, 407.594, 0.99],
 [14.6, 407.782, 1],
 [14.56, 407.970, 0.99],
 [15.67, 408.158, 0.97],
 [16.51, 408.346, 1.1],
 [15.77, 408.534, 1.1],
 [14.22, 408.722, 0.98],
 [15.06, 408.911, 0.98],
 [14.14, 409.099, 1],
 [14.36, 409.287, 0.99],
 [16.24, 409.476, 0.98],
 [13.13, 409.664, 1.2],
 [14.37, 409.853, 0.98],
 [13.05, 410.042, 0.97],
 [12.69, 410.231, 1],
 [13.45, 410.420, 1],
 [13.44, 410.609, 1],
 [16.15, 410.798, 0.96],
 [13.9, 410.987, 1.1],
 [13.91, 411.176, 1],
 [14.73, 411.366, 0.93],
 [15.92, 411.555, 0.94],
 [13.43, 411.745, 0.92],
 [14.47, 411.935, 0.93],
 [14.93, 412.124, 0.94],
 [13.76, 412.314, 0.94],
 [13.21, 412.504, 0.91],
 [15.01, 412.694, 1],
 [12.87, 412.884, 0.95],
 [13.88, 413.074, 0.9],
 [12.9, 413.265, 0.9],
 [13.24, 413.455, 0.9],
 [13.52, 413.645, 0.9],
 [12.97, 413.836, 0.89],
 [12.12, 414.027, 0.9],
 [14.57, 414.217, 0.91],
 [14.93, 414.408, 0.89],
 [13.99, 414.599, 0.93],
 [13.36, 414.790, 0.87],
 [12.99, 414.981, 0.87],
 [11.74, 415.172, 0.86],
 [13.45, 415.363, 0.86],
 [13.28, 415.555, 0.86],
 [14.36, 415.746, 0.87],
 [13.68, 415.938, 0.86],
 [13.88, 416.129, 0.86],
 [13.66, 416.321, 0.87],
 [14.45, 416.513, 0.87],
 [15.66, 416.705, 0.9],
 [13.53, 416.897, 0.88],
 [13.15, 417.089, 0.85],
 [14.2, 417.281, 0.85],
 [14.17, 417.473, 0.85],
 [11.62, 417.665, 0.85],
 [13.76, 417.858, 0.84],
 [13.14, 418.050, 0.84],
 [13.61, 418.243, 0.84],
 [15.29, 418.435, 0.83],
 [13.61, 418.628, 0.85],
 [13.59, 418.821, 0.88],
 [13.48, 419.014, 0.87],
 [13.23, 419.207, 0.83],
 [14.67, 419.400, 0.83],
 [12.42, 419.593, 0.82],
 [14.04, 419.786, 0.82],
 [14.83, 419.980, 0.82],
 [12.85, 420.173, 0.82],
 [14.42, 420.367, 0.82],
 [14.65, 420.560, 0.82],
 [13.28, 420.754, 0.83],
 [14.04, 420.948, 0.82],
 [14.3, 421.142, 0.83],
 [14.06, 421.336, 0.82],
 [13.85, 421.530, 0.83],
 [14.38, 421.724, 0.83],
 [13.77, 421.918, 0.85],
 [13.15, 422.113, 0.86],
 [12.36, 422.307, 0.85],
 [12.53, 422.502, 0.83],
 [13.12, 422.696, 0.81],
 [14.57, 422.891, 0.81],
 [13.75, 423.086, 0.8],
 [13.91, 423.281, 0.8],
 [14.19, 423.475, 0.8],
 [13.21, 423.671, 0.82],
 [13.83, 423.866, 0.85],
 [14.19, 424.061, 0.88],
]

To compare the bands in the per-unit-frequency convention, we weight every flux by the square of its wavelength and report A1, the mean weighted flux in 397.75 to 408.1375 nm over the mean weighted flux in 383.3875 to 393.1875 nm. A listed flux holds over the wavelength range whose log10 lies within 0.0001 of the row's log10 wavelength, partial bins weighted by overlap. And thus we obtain 1.28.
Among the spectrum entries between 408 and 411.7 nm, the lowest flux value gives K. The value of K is 12.69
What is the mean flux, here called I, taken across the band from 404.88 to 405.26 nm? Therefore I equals 14.1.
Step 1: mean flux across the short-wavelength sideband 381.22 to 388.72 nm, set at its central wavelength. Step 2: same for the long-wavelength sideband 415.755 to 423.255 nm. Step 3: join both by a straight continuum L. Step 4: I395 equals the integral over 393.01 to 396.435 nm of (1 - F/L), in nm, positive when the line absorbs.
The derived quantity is 0.18 nm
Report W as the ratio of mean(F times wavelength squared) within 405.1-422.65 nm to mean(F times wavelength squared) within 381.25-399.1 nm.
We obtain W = 1.36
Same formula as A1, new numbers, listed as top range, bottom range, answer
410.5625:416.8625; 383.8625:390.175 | 1.33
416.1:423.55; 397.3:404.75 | 1.08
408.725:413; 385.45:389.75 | 1.35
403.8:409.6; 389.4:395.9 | 1.31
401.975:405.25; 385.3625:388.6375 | 1.35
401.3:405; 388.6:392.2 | 1.28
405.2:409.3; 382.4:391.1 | 1.34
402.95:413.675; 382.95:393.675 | 1.35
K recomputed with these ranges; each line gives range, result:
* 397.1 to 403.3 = 5.883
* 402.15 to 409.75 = 11.44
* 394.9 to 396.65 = 9.693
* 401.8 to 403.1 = 12.81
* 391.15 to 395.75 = 5.982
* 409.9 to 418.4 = 11.62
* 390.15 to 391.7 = 10.8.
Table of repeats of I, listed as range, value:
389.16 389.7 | 11.7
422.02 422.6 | 12.7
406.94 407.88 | 13.9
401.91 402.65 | 14.3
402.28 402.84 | 15.6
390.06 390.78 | 13.8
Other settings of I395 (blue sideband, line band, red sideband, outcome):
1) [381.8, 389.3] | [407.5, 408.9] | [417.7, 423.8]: -0.25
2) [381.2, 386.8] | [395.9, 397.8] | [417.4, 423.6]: 0.29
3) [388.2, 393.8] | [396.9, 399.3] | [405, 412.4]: 0.21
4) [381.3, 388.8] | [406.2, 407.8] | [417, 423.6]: -0.15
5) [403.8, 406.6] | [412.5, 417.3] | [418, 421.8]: 0.12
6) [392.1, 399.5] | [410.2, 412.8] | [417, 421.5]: -0.26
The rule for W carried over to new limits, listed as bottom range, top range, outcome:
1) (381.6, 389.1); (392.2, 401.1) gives 1.11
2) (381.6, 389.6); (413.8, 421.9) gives 1.42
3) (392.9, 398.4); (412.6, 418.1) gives 1.37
